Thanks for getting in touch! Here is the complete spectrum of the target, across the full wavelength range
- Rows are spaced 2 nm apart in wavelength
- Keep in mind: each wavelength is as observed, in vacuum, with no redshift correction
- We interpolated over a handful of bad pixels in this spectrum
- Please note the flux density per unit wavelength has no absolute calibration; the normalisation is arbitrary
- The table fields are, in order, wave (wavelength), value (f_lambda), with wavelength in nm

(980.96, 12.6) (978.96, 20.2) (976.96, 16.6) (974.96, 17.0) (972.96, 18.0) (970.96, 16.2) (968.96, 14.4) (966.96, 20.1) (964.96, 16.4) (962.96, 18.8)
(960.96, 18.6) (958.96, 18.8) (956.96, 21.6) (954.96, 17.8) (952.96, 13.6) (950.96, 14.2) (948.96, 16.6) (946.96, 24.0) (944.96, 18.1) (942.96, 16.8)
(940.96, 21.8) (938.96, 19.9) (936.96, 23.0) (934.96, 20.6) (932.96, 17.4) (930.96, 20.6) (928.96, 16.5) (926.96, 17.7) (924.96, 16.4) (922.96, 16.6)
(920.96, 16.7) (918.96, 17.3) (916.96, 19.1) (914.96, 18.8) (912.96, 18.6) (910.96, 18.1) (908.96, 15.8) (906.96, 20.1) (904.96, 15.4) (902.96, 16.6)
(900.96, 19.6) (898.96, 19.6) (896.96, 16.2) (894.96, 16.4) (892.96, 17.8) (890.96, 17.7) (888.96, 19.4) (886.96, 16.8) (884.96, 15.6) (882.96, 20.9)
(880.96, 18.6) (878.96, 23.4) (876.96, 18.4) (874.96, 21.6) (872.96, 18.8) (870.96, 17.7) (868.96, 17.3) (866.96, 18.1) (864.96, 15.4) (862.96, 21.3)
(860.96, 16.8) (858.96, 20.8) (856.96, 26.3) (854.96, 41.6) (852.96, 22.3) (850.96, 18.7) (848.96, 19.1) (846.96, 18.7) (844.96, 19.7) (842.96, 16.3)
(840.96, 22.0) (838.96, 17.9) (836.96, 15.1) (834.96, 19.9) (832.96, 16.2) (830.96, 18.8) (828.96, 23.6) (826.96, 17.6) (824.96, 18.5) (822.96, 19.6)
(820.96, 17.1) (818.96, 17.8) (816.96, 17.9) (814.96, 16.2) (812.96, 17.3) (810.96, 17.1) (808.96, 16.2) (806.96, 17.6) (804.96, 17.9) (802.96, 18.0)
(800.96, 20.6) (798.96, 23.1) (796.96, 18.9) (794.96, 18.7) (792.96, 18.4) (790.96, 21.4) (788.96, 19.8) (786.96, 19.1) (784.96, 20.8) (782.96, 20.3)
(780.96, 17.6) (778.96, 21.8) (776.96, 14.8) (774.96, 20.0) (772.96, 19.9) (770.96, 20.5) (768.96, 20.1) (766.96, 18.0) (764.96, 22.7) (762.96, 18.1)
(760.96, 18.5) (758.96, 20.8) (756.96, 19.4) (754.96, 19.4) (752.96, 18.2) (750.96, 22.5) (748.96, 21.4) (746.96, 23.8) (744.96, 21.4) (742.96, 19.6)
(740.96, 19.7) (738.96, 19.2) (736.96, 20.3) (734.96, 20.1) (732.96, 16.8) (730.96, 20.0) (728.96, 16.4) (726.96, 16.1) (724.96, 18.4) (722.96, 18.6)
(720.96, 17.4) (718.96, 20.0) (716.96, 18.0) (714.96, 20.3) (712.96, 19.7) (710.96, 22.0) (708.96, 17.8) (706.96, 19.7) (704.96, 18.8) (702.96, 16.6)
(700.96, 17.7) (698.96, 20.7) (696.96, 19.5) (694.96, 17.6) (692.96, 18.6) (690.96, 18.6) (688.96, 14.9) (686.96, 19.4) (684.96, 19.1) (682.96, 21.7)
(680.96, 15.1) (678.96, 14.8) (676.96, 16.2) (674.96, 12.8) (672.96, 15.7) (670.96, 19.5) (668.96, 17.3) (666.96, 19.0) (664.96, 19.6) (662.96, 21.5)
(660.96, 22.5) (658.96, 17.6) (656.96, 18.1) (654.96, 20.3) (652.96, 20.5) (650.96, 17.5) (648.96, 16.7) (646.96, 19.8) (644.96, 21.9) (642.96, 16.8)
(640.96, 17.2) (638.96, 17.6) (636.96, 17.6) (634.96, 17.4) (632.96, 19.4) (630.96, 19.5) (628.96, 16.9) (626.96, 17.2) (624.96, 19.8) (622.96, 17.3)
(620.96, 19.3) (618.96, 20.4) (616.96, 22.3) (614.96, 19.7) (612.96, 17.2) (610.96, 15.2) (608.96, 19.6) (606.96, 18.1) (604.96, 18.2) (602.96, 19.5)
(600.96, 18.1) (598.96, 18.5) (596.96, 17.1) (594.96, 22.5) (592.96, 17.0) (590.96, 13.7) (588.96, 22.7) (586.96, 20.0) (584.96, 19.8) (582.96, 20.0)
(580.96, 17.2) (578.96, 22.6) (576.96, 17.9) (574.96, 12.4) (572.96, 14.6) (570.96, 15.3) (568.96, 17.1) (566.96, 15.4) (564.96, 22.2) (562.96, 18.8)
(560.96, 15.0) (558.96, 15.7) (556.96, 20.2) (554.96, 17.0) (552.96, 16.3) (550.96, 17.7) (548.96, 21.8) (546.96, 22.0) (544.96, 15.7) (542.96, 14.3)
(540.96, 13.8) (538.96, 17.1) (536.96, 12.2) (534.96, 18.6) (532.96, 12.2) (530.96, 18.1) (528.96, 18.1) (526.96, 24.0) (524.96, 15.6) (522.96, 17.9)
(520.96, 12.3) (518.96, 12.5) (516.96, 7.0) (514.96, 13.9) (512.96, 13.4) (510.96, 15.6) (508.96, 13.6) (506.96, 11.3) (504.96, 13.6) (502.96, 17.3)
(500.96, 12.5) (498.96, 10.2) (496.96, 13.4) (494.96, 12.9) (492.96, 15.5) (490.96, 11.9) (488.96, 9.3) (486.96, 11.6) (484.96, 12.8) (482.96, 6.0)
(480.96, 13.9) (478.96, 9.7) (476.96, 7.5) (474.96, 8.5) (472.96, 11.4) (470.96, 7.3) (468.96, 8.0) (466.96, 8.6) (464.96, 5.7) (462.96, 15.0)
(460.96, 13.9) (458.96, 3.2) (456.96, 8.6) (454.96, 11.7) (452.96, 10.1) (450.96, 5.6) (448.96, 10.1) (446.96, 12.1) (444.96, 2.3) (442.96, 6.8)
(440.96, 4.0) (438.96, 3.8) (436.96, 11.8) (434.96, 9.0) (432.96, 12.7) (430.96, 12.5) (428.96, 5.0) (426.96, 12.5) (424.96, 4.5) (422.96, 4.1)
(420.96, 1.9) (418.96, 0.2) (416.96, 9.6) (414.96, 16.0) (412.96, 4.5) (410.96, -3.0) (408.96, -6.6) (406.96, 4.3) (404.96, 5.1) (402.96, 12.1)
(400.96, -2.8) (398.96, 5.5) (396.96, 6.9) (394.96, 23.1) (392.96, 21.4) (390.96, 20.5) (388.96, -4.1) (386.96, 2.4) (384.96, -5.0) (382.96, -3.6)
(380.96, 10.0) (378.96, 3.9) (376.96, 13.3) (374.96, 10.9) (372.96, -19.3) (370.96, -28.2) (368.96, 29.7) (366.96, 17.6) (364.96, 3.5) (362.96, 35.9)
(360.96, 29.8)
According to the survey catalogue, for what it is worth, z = 0.30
